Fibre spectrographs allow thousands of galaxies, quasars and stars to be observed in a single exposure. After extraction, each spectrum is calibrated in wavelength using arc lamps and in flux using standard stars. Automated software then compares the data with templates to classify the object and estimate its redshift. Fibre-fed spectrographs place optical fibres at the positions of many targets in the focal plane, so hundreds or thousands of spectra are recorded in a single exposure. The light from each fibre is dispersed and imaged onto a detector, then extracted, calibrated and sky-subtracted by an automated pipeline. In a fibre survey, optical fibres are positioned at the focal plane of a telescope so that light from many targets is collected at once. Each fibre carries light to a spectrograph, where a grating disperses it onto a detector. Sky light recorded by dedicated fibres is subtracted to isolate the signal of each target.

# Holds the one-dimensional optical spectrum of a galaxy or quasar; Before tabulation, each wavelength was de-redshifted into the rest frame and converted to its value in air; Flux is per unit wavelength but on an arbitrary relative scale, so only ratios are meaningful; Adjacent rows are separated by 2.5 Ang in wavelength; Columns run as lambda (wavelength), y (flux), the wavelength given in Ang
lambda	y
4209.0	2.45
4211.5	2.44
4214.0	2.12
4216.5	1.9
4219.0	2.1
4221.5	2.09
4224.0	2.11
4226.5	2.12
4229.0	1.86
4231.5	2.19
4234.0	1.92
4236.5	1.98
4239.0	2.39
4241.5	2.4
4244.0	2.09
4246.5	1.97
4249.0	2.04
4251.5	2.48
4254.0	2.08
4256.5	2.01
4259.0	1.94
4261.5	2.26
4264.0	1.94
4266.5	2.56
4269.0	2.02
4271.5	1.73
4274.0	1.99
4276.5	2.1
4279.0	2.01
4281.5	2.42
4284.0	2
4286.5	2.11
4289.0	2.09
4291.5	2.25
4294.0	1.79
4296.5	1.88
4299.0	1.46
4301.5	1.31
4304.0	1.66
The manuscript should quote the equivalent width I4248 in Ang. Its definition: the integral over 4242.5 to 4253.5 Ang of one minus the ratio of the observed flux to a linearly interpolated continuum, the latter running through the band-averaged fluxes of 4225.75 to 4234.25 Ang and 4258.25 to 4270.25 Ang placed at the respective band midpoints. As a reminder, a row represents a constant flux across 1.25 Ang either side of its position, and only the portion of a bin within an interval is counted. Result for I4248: -0.27 Ang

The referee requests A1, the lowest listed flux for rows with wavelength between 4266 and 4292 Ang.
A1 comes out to 1.73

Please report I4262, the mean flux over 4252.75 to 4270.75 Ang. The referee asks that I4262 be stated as 2.1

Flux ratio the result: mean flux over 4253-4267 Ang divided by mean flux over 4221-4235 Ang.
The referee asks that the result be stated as 1.0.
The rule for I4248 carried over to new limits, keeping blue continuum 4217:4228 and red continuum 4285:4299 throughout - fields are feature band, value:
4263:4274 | -0.25 Ang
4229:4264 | -1.22 Ang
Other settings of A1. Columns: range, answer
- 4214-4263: 1.86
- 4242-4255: 1.97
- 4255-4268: 1.94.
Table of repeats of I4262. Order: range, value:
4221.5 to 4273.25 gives 2.1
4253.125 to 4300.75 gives 2.03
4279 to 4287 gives 2.16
